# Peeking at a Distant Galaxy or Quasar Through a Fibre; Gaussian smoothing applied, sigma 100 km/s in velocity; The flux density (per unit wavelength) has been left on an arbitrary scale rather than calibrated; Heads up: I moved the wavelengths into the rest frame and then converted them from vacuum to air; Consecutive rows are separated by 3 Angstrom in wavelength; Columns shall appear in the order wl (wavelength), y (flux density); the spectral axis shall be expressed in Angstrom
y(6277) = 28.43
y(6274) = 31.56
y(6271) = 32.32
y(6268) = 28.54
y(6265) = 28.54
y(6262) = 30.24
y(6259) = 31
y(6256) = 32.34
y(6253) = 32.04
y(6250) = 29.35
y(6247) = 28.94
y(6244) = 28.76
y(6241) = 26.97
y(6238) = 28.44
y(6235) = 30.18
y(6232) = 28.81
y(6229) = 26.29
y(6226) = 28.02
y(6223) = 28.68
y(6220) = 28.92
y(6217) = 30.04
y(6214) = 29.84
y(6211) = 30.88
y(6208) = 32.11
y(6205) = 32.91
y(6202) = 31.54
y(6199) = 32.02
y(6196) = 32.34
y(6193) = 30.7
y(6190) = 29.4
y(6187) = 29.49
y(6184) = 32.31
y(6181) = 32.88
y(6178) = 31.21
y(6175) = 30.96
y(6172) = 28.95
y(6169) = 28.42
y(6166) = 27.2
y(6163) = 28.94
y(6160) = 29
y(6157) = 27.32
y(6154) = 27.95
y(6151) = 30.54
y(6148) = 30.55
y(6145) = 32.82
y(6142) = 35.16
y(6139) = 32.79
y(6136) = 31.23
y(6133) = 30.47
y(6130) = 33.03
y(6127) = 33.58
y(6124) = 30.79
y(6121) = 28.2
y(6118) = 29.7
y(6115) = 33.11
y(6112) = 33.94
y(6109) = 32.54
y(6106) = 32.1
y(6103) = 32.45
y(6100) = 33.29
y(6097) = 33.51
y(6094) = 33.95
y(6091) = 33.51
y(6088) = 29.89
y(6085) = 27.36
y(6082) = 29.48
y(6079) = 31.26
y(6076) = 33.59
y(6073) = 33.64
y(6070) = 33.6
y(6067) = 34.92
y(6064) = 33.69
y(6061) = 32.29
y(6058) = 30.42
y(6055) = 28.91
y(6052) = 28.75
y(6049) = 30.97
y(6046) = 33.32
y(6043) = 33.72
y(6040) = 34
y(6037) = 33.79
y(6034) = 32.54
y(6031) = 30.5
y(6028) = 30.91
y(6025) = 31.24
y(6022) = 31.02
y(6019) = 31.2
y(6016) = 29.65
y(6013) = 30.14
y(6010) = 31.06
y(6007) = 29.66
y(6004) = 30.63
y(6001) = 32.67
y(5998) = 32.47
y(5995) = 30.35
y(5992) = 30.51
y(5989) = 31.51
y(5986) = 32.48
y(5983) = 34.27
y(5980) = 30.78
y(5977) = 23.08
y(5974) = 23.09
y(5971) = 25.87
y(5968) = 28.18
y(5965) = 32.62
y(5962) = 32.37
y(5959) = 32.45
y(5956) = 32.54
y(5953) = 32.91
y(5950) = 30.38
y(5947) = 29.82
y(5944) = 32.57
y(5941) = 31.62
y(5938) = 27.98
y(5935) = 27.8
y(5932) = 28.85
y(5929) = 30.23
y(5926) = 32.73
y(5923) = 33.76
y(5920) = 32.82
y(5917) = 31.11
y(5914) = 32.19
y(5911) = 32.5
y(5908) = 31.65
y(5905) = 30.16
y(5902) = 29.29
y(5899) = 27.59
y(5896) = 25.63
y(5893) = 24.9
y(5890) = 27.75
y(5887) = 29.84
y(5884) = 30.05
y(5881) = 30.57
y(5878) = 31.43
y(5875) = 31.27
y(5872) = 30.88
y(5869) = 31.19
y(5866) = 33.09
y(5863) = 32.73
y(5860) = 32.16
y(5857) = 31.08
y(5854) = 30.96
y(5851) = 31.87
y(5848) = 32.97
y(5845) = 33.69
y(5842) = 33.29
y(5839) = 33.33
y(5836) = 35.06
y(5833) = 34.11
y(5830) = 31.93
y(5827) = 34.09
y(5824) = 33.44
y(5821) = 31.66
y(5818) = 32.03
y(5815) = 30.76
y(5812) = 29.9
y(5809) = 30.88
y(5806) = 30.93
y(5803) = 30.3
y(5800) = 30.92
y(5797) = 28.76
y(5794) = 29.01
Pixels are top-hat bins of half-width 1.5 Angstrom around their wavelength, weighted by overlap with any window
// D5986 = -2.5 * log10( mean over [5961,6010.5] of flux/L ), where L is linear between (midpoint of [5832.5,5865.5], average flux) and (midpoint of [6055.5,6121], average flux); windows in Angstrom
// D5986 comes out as 0.08 mag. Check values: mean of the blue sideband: 32.8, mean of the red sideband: 32.2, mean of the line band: 30.1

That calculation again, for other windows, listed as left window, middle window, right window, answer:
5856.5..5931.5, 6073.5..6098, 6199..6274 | -0.05 mag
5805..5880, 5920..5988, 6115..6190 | 0.04 mag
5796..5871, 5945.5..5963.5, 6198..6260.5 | -0.01 mag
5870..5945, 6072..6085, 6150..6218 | -0.04 mag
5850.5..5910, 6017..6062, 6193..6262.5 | -0.05 mag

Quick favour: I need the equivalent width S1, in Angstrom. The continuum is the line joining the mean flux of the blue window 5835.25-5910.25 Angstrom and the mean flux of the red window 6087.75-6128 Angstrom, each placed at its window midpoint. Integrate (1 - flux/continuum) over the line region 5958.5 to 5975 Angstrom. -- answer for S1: 1.2 Angstrom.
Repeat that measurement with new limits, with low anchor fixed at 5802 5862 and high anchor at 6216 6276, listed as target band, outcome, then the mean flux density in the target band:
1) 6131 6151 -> -1.2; 32.1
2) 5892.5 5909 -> 1.8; 28.3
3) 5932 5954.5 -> 0.8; 30.3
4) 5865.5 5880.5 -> 0.3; 31.4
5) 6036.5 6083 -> -2.3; 32.3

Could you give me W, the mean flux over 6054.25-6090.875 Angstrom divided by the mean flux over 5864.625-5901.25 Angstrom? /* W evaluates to 1.1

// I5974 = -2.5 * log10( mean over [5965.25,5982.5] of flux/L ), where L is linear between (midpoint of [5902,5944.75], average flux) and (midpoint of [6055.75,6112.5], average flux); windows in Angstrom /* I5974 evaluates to 0.16 mag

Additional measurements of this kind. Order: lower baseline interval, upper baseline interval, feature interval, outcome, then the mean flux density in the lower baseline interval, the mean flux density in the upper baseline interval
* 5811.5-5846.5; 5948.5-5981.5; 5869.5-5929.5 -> 0.03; 32.9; 29.5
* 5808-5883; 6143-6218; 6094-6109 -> -0.07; 32.2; 30.4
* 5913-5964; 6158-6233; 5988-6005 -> -0.01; 31.3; 30.1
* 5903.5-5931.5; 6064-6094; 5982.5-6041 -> 0.02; 31.8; 32.1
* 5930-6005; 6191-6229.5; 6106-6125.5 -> -0.04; 30.3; 30.4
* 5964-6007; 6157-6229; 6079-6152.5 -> -0.06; 29.9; 30.1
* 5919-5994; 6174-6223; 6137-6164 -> 0.01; 30.4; 31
